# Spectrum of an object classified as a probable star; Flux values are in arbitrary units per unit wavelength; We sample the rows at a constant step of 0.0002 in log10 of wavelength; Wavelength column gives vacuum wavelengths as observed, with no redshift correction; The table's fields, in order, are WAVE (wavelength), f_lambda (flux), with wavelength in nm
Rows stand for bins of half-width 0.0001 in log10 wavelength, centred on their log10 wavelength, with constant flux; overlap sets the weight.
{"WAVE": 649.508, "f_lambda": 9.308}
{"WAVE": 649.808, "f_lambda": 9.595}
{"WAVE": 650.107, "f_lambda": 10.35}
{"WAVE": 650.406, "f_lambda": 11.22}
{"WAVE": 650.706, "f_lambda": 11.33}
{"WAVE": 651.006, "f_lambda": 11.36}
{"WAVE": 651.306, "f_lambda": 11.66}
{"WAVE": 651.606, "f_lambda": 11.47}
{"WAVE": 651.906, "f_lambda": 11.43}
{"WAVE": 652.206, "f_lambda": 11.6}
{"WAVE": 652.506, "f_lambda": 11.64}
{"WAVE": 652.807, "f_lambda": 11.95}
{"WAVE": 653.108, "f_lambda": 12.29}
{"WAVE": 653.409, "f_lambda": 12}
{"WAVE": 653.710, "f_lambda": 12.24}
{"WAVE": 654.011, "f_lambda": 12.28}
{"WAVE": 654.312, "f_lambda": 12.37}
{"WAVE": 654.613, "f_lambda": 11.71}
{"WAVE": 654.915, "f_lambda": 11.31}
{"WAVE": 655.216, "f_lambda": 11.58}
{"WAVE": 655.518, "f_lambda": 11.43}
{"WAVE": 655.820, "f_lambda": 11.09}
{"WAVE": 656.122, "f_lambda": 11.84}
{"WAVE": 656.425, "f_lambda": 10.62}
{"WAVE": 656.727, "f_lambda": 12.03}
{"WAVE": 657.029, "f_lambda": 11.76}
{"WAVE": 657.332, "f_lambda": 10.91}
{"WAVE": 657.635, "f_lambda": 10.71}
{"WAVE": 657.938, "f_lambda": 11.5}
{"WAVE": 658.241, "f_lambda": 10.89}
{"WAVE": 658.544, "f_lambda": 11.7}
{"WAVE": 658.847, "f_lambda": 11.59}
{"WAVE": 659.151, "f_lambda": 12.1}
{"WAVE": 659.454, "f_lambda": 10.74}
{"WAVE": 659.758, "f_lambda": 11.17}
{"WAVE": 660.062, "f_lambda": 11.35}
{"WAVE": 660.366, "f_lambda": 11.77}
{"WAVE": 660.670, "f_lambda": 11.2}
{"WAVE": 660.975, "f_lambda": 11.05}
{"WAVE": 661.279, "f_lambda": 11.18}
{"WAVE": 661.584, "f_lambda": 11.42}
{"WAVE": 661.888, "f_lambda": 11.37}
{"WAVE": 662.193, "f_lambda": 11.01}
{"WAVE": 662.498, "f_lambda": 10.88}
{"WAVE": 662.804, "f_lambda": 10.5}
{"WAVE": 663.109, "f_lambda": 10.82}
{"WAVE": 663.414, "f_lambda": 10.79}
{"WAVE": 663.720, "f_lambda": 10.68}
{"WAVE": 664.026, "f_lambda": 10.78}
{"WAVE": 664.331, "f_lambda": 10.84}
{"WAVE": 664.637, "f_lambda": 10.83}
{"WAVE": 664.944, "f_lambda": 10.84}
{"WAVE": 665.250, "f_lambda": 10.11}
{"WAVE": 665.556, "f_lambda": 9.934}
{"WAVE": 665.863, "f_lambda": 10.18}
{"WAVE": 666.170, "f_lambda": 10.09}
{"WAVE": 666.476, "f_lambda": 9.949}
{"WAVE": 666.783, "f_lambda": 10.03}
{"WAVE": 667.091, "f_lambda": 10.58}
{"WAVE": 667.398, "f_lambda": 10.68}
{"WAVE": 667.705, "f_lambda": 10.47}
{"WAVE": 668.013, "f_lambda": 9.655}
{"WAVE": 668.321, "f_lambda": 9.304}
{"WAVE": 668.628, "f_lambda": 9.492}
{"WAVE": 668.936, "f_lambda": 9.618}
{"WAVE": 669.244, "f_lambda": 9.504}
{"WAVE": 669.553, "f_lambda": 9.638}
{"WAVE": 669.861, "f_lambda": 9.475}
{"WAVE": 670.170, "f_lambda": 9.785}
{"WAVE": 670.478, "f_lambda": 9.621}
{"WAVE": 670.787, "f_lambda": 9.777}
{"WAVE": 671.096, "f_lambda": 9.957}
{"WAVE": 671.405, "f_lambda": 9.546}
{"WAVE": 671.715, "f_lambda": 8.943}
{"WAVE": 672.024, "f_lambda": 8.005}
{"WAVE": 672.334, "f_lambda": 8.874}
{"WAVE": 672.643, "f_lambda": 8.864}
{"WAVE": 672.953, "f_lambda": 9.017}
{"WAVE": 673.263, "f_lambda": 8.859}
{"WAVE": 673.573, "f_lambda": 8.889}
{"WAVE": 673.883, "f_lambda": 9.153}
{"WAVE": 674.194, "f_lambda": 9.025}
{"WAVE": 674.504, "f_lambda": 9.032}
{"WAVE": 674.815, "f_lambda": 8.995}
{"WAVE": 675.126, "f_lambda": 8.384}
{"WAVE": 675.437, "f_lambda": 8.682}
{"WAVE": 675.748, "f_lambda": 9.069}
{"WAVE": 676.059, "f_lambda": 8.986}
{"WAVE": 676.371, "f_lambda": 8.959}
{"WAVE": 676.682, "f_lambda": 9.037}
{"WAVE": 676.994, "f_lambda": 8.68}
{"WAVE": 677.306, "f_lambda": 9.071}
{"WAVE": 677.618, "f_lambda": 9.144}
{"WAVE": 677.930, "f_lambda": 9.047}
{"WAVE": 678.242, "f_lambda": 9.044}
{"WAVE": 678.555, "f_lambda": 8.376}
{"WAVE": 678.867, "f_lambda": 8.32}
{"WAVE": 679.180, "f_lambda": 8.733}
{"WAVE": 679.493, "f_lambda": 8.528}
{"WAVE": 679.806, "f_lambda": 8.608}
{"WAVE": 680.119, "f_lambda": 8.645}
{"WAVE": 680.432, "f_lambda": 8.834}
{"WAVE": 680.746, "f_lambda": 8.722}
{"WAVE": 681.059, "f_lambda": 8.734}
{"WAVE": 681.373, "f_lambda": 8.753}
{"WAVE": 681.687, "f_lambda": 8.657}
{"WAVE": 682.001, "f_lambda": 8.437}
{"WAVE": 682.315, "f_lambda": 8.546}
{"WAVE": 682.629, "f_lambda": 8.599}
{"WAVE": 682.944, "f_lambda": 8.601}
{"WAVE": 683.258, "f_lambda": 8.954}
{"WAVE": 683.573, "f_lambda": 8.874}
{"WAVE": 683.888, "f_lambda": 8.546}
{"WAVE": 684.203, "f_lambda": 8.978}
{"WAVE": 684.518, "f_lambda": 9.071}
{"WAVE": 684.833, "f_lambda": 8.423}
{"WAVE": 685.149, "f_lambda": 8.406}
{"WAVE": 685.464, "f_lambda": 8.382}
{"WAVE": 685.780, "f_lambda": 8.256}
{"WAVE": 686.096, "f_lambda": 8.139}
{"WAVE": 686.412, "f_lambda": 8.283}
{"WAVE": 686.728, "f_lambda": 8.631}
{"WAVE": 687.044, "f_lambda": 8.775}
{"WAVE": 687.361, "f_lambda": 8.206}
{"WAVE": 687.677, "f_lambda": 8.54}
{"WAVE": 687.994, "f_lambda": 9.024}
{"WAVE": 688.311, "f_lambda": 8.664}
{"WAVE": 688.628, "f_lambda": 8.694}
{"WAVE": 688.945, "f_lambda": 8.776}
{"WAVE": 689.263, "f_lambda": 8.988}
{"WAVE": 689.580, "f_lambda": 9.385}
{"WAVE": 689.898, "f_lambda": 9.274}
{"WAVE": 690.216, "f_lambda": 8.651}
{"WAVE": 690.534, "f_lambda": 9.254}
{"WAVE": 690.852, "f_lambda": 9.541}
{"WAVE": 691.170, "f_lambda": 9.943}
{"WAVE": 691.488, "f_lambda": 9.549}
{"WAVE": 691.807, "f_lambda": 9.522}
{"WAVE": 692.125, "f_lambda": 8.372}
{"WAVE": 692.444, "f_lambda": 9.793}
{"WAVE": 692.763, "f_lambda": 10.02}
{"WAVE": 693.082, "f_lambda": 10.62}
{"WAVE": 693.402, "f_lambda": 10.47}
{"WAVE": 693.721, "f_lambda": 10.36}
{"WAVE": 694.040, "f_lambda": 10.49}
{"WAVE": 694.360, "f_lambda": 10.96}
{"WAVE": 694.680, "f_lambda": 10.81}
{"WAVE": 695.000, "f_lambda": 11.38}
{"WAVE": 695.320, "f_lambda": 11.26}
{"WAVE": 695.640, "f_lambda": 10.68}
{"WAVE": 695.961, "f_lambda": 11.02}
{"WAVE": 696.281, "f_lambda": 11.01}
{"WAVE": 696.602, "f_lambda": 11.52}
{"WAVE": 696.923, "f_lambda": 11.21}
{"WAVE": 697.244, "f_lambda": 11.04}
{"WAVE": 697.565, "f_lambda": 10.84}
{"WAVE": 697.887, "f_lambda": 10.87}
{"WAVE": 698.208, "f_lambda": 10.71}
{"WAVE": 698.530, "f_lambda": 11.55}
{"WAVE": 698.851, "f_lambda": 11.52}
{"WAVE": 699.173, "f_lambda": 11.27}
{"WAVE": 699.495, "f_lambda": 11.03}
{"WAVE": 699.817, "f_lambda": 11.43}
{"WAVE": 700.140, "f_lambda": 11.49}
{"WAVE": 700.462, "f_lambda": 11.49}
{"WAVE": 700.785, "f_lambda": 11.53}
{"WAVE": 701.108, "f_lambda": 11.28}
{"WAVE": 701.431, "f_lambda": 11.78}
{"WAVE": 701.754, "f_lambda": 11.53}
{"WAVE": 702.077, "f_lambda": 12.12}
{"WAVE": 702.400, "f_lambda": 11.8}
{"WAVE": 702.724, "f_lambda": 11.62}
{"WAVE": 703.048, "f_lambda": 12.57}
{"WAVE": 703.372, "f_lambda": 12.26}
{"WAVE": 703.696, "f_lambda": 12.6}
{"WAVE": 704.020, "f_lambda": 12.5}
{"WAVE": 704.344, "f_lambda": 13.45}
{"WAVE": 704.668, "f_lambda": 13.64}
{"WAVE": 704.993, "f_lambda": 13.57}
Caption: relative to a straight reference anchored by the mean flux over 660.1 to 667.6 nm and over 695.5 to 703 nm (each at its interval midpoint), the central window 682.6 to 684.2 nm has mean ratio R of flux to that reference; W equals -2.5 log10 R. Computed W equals 0.256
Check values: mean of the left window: 10.7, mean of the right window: 11.3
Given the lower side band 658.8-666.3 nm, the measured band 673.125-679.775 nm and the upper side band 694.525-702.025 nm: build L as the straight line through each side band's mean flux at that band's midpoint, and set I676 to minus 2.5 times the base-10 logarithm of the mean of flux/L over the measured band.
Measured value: 0.240 mag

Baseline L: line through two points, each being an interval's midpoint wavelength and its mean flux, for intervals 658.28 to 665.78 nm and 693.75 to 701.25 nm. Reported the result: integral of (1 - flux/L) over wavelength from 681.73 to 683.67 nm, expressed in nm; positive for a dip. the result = 0.42 nm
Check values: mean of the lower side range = 11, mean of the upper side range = 11.1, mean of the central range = 8.66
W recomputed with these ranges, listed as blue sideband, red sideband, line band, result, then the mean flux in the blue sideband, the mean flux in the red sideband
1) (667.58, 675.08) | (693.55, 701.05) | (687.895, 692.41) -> 0.162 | 9.29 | 11.1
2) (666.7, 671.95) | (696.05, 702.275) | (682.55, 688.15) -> 0.227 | 9.74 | 11.3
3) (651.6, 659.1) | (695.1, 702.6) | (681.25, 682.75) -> 0.309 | 11.6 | 11.3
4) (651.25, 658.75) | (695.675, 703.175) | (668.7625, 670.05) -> 0.204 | 11.6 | 11.4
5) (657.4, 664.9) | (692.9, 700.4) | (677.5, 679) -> 0.251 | 11.1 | 11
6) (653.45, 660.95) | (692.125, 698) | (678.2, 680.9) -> 0.268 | 11.5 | 10.7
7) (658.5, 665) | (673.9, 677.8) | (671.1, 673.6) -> 0.063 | 11.1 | 8.93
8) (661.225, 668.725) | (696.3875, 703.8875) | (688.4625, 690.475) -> 0.242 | 10.5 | 11.5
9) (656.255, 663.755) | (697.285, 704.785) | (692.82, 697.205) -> 0.076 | 11.2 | 11.8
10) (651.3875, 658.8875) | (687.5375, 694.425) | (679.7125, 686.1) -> 0.154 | 11.6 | 9.48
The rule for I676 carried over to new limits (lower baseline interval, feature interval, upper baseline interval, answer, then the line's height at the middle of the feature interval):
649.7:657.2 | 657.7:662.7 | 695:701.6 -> 0.02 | 11.5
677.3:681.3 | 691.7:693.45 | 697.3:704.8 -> 0.09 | 10.6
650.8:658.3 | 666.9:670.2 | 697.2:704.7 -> 0.18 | 11.6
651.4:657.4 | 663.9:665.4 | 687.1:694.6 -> 0.04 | 11.1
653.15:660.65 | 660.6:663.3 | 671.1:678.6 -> -0.02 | 10.8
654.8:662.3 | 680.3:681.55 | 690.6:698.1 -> 0.23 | 10.8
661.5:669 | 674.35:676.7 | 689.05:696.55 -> 0.16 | 10.3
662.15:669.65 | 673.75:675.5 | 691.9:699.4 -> 0.17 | 10.4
